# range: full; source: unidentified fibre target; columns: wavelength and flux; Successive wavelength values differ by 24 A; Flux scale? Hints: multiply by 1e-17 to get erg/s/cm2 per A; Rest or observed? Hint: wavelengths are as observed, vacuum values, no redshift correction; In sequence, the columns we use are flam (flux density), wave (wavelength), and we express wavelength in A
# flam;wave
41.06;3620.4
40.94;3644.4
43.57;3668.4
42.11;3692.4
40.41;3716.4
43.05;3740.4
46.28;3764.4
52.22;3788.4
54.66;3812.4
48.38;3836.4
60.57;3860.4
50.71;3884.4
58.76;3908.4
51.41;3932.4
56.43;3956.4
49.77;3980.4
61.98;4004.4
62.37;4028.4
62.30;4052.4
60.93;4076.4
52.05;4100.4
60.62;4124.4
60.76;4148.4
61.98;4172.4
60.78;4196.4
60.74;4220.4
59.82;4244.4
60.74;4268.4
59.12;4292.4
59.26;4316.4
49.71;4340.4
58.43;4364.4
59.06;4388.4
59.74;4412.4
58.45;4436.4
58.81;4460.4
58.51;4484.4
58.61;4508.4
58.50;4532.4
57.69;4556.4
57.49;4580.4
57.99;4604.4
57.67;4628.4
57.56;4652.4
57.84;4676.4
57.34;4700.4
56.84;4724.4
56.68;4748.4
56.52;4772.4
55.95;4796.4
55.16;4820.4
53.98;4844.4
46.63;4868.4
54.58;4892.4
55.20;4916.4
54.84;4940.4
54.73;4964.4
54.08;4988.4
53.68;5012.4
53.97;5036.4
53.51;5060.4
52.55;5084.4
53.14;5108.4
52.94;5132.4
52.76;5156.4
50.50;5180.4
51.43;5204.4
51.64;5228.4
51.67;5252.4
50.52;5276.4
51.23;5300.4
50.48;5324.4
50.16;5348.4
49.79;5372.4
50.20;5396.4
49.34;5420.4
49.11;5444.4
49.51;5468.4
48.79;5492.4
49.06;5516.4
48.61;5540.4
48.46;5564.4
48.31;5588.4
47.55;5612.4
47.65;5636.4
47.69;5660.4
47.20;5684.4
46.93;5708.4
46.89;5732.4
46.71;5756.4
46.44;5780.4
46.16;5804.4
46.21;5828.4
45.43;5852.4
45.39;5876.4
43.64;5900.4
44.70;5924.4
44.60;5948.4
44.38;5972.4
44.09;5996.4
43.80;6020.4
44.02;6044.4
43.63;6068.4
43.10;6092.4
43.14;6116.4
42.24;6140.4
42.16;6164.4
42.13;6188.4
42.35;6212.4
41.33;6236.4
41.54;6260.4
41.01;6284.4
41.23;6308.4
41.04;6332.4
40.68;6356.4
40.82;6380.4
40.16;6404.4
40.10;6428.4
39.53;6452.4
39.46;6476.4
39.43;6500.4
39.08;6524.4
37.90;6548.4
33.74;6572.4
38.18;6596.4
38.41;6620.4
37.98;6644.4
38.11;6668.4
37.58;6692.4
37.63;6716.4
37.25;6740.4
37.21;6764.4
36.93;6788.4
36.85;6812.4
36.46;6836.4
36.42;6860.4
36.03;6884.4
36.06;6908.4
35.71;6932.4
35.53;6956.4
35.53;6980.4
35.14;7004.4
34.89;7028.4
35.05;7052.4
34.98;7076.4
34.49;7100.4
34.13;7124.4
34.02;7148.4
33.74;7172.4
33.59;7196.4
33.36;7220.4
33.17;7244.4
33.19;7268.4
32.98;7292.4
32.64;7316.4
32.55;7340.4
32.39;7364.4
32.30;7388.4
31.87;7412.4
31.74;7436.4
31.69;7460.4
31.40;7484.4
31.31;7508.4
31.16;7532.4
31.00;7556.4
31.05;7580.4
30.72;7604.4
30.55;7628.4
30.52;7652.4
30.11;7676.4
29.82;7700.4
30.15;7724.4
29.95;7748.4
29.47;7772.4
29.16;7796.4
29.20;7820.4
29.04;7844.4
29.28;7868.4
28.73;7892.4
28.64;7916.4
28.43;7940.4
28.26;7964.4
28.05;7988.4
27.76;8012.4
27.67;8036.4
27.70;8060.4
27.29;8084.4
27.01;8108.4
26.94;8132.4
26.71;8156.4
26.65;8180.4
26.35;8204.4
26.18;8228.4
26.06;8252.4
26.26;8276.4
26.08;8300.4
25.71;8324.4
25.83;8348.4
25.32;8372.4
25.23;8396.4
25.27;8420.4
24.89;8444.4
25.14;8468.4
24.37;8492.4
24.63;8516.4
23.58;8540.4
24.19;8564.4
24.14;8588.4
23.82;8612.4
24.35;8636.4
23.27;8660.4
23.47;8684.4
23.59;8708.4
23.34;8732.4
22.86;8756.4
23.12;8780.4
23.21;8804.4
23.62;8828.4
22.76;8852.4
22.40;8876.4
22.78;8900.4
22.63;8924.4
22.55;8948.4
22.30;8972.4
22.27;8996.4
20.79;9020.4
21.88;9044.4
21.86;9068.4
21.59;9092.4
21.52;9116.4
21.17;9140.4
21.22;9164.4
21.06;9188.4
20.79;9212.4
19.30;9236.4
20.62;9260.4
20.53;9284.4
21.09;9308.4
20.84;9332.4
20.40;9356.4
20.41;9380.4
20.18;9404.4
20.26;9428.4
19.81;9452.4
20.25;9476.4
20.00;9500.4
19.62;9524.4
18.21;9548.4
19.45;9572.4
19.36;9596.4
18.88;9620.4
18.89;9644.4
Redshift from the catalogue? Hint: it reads 0.000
